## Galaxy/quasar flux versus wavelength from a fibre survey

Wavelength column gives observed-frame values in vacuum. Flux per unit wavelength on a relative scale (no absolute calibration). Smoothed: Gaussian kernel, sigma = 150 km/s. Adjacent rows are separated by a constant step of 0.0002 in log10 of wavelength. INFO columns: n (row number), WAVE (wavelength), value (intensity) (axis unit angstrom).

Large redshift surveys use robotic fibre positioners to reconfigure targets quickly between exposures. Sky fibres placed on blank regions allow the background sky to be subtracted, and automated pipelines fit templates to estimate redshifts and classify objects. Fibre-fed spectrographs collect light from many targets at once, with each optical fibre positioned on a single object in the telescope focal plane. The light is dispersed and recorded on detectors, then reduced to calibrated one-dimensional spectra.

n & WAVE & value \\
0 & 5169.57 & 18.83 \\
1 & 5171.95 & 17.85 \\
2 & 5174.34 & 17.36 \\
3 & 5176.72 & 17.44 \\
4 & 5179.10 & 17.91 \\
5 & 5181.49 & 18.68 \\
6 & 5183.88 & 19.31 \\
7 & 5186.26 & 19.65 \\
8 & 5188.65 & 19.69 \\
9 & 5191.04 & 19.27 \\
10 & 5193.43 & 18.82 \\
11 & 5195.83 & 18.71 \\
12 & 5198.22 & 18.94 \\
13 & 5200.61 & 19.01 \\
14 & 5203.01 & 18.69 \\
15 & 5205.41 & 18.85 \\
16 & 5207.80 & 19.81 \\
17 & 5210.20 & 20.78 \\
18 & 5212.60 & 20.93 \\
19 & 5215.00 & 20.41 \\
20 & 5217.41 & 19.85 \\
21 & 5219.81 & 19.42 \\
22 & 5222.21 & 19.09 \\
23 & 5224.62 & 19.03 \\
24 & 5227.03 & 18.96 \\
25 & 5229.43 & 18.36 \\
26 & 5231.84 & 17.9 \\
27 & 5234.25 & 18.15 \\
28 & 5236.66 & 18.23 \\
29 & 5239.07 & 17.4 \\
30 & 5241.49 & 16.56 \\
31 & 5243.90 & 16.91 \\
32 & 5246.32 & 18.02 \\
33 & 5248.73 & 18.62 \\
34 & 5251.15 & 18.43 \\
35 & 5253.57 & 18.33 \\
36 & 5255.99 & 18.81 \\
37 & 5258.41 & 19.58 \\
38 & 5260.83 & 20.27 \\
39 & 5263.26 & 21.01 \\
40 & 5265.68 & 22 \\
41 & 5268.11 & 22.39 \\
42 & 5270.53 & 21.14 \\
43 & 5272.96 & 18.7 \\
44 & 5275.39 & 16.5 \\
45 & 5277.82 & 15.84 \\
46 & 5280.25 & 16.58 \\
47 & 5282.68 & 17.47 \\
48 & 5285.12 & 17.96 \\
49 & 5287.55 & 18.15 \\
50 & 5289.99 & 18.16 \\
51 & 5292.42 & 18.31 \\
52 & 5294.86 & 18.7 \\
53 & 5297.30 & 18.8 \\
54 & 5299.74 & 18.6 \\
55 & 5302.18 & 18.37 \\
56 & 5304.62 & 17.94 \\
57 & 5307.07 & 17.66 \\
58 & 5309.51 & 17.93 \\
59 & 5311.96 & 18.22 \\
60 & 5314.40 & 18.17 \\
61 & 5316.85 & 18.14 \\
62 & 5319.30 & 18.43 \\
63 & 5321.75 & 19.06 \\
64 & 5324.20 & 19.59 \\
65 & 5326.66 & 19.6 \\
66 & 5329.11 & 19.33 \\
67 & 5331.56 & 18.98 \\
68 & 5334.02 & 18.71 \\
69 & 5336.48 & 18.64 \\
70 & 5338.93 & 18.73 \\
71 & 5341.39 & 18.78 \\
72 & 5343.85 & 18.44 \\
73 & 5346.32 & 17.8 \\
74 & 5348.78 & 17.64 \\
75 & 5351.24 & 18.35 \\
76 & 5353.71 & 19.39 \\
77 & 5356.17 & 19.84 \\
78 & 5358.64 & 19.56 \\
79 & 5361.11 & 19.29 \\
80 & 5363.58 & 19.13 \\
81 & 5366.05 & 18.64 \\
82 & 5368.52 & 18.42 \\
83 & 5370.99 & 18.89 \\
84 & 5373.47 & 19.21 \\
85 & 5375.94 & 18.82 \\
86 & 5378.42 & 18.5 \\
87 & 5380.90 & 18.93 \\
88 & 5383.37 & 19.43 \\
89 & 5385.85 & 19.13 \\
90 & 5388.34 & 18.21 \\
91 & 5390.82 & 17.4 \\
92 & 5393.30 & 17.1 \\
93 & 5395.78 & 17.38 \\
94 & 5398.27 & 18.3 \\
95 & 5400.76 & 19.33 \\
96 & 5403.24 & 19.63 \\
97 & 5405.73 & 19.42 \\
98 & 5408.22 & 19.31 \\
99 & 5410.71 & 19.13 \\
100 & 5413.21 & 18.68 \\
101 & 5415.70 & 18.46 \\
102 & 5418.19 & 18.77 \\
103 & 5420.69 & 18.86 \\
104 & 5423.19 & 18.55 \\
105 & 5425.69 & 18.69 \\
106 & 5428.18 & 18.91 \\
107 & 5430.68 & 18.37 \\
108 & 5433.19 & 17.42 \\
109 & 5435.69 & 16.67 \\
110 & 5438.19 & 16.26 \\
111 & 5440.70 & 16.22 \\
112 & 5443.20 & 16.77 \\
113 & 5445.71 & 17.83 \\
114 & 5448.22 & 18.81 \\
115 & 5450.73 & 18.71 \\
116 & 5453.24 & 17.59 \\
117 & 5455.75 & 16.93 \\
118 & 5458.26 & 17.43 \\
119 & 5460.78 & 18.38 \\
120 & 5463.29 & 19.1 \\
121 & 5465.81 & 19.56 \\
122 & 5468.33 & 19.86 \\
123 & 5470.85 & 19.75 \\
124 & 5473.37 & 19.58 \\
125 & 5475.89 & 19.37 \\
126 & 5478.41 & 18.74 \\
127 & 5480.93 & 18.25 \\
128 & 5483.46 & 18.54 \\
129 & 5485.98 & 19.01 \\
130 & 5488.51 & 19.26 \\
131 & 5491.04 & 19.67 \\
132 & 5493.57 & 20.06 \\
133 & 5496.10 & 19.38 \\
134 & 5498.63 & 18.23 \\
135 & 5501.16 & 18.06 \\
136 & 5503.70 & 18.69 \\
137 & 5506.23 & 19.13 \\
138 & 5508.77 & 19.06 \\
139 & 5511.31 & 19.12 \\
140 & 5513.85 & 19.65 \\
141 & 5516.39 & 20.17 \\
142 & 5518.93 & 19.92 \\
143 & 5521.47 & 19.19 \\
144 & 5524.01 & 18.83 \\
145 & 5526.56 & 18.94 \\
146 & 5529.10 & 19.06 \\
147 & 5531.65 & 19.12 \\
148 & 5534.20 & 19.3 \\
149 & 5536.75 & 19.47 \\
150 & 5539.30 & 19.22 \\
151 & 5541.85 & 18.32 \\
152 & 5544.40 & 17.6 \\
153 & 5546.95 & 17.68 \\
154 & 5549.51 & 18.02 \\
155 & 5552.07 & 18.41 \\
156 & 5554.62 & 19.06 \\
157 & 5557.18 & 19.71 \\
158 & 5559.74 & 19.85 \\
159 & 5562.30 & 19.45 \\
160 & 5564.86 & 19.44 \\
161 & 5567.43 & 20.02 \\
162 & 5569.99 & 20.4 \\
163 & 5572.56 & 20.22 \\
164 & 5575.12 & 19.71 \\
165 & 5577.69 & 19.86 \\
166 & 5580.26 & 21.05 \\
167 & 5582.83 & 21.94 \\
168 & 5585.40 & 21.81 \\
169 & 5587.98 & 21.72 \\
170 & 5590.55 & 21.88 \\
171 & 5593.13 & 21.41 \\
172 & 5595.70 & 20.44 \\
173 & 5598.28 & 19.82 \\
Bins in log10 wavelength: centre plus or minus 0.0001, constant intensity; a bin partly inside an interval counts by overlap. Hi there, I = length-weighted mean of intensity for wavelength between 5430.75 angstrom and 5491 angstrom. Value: 18.3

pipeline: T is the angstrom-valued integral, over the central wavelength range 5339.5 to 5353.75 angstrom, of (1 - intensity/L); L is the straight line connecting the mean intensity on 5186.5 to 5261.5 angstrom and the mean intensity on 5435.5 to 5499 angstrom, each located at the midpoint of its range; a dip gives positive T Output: 0.3 angstrom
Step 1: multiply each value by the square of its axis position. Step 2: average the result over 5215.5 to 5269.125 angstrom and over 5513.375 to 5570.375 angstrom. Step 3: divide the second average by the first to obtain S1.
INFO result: 1.13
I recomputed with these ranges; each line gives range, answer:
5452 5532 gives 19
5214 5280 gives 18.8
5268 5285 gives 18.1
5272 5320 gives 17.9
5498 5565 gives 19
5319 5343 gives 19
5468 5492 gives 19.2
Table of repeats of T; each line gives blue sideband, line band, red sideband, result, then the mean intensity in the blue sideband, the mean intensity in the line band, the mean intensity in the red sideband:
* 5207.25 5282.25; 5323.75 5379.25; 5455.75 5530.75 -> 0.36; 18.9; 18.9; 19.1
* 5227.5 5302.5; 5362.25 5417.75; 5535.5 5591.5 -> 0.99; 18.5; 18.7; 19.8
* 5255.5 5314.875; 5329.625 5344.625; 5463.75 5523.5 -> 0.06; 18.7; 18.8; 19.2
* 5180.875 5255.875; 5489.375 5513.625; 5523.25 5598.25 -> 0.63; 18.9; 19.1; 19.7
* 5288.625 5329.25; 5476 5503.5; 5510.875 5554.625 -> -0.10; 18.5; 18.9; 18.9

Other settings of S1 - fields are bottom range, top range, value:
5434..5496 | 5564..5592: 1.17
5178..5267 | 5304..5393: 1.03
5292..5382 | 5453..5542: 1.08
